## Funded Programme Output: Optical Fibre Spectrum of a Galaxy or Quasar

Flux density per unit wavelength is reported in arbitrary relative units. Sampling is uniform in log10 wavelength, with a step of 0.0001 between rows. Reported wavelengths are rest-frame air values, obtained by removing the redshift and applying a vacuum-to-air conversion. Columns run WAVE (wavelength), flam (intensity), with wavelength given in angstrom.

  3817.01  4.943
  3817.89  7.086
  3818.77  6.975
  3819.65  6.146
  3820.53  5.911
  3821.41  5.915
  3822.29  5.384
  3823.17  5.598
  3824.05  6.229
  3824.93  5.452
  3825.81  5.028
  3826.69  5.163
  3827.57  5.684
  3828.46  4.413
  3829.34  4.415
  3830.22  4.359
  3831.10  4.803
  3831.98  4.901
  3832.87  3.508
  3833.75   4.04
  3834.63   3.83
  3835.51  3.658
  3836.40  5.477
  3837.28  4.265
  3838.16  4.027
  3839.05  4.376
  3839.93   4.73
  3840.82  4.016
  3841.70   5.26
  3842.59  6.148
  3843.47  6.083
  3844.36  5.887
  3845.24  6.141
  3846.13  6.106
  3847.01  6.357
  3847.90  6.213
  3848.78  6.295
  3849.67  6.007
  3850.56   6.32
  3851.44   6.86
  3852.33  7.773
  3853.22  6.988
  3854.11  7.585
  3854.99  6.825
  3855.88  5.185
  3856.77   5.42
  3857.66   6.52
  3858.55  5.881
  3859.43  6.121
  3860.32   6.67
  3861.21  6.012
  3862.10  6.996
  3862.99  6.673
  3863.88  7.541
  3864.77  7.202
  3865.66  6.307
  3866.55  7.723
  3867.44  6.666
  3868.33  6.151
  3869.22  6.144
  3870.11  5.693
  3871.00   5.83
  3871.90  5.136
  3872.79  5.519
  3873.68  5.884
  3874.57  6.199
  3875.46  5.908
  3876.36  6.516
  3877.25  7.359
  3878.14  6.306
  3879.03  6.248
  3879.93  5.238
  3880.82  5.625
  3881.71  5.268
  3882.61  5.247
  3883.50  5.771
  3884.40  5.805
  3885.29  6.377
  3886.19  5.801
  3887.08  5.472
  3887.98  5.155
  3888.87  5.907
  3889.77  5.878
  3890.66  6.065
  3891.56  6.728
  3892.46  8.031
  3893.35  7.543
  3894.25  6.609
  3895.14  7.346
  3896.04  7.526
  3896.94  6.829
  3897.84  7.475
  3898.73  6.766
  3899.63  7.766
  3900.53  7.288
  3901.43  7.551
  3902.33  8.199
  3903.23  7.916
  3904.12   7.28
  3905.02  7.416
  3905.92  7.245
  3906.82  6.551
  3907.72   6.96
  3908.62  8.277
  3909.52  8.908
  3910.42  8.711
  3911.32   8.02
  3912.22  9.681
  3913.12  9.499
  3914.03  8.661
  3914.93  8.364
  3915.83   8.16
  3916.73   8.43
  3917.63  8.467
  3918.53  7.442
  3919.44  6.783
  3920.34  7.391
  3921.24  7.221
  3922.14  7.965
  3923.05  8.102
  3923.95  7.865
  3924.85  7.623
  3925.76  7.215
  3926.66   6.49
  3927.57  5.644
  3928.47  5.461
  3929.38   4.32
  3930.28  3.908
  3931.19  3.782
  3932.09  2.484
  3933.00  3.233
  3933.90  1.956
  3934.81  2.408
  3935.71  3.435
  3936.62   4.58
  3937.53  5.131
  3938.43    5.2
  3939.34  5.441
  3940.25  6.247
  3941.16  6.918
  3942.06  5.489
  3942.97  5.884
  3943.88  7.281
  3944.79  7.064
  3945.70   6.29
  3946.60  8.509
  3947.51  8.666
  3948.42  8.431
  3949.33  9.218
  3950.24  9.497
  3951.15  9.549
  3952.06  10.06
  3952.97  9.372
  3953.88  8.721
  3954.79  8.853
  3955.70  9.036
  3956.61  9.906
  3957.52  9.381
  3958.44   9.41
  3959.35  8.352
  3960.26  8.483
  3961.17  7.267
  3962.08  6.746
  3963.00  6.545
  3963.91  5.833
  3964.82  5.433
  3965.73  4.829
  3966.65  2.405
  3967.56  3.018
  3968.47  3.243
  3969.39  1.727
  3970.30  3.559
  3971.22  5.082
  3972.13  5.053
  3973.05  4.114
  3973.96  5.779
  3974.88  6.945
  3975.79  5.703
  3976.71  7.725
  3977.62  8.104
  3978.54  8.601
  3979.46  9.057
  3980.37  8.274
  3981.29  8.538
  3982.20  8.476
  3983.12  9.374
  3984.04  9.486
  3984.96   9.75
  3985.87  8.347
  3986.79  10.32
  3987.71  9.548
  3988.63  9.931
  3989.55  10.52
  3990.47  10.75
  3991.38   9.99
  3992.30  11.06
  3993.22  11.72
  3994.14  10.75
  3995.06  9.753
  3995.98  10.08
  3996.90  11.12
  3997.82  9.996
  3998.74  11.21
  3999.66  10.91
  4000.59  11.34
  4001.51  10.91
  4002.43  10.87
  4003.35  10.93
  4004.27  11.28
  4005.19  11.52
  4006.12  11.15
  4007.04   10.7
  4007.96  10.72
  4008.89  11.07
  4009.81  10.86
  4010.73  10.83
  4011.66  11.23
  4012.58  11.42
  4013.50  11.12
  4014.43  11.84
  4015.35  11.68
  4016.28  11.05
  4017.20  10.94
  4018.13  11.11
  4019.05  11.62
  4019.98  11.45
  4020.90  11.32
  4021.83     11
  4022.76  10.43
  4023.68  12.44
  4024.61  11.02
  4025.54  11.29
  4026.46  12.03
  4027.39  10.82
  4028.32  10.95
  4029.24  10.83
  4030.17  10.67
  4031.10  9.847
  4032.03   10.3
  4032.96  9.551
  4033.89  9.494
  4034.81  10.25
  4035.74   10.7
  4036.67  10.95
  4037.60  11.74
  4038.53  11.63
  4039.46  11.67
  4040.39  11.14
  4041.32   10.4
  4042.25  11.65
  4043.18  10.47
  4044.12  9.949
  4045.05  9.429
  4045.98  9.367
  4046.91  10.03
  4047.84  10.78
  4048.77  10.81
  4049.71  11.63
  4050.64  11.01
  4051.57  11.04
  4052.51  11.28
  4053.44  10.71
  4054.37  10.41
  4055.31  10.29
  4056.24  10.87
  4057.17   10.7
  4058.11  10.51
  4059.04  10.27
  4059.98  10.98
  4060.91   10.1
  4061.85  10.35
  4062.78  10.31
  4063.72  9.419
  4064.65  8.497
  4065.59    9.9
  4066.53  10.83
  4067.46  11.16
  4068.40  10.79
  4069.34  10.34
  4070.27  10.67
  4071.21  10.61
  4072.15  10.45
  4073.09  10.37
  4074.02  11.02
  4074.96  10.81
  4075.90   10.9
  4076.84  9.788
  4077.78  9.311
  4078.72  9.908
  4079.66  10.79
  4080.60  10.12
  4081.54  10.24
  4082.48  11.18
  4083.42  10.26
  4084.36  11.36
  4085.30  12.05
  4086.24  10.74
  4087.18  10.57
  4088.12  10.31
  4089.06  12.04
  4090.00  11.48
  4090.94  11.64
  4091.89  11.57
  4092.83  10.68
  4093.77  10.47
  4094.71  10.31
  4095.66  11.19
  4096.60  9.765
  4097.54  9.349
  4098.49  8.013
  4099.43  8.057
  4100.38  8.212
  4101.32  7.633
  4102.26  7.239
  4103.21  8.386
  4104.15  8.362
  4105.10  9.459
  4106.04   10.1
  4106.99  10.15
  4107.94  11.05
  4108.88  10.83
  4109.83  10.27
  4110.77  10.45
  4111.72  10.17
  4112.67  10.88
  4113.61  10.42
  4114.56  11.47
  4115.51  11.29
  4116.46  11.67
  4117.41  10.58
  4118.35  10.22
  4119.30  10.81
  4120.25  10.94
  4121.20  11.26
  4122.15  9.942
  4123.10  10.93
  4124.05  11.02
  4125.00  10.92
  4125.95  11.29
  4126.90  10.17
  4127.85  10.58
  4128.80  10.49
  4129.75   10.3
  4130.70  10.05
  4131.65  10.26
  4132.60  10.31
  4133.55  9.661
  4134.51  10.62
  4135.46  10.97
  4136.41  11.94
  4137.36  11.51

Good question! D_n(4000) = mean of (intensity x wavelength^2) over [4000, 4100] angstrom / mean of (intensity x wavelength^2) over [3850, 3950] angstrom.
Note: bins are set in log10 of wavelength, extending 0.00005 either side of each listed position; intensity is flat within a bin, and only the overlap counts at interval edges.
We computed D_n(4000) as 1.8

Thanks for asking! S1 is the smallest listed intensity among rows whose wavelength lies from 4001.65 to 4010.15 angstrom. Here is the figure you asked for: 10.7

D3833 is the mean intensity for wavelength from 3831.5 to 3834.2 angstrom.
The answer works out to 4.16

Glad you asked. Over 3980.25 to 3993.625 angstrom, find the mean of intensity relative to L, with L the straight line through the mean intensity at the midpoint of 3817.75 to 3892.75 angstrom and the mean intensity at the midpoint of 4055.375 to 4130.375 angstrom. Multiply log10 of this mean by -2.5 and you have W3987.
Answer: -0.171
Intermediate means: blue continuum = 5.83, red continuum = 10.4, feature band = 9.77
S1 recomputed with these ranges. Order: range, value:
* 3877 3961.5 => 1.956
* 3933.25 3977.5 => 1.727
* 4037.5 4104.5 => 7.239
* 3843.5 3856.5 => 5.185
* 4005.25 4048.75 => 9.367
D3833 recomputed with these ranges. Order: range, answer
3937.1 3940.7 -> 5.51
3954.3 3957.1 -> 9.27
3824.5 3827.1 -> 5.22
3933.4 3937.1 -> 3.11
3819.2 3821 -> 6.03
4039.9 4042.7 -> 11.1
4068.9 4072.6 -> 10.5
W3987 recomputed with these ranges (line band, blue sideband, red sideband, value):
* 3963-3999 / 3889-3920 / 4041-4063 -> 0.181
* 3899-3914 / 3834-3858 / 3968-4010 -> -0.121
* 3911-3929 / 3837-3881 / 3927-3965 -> -0.185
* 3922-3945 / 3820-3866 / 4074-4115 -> 0.330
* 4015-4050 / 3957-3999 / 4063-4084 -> -0.172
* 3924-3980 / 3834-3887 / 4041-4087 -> 0.254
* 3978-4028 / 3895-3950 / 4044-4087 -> -0.192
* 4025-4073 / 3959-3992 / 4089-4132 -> -0.197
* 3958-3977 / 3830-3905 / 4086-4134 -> 0.370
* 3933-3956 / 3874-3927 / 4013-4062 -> 0.218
